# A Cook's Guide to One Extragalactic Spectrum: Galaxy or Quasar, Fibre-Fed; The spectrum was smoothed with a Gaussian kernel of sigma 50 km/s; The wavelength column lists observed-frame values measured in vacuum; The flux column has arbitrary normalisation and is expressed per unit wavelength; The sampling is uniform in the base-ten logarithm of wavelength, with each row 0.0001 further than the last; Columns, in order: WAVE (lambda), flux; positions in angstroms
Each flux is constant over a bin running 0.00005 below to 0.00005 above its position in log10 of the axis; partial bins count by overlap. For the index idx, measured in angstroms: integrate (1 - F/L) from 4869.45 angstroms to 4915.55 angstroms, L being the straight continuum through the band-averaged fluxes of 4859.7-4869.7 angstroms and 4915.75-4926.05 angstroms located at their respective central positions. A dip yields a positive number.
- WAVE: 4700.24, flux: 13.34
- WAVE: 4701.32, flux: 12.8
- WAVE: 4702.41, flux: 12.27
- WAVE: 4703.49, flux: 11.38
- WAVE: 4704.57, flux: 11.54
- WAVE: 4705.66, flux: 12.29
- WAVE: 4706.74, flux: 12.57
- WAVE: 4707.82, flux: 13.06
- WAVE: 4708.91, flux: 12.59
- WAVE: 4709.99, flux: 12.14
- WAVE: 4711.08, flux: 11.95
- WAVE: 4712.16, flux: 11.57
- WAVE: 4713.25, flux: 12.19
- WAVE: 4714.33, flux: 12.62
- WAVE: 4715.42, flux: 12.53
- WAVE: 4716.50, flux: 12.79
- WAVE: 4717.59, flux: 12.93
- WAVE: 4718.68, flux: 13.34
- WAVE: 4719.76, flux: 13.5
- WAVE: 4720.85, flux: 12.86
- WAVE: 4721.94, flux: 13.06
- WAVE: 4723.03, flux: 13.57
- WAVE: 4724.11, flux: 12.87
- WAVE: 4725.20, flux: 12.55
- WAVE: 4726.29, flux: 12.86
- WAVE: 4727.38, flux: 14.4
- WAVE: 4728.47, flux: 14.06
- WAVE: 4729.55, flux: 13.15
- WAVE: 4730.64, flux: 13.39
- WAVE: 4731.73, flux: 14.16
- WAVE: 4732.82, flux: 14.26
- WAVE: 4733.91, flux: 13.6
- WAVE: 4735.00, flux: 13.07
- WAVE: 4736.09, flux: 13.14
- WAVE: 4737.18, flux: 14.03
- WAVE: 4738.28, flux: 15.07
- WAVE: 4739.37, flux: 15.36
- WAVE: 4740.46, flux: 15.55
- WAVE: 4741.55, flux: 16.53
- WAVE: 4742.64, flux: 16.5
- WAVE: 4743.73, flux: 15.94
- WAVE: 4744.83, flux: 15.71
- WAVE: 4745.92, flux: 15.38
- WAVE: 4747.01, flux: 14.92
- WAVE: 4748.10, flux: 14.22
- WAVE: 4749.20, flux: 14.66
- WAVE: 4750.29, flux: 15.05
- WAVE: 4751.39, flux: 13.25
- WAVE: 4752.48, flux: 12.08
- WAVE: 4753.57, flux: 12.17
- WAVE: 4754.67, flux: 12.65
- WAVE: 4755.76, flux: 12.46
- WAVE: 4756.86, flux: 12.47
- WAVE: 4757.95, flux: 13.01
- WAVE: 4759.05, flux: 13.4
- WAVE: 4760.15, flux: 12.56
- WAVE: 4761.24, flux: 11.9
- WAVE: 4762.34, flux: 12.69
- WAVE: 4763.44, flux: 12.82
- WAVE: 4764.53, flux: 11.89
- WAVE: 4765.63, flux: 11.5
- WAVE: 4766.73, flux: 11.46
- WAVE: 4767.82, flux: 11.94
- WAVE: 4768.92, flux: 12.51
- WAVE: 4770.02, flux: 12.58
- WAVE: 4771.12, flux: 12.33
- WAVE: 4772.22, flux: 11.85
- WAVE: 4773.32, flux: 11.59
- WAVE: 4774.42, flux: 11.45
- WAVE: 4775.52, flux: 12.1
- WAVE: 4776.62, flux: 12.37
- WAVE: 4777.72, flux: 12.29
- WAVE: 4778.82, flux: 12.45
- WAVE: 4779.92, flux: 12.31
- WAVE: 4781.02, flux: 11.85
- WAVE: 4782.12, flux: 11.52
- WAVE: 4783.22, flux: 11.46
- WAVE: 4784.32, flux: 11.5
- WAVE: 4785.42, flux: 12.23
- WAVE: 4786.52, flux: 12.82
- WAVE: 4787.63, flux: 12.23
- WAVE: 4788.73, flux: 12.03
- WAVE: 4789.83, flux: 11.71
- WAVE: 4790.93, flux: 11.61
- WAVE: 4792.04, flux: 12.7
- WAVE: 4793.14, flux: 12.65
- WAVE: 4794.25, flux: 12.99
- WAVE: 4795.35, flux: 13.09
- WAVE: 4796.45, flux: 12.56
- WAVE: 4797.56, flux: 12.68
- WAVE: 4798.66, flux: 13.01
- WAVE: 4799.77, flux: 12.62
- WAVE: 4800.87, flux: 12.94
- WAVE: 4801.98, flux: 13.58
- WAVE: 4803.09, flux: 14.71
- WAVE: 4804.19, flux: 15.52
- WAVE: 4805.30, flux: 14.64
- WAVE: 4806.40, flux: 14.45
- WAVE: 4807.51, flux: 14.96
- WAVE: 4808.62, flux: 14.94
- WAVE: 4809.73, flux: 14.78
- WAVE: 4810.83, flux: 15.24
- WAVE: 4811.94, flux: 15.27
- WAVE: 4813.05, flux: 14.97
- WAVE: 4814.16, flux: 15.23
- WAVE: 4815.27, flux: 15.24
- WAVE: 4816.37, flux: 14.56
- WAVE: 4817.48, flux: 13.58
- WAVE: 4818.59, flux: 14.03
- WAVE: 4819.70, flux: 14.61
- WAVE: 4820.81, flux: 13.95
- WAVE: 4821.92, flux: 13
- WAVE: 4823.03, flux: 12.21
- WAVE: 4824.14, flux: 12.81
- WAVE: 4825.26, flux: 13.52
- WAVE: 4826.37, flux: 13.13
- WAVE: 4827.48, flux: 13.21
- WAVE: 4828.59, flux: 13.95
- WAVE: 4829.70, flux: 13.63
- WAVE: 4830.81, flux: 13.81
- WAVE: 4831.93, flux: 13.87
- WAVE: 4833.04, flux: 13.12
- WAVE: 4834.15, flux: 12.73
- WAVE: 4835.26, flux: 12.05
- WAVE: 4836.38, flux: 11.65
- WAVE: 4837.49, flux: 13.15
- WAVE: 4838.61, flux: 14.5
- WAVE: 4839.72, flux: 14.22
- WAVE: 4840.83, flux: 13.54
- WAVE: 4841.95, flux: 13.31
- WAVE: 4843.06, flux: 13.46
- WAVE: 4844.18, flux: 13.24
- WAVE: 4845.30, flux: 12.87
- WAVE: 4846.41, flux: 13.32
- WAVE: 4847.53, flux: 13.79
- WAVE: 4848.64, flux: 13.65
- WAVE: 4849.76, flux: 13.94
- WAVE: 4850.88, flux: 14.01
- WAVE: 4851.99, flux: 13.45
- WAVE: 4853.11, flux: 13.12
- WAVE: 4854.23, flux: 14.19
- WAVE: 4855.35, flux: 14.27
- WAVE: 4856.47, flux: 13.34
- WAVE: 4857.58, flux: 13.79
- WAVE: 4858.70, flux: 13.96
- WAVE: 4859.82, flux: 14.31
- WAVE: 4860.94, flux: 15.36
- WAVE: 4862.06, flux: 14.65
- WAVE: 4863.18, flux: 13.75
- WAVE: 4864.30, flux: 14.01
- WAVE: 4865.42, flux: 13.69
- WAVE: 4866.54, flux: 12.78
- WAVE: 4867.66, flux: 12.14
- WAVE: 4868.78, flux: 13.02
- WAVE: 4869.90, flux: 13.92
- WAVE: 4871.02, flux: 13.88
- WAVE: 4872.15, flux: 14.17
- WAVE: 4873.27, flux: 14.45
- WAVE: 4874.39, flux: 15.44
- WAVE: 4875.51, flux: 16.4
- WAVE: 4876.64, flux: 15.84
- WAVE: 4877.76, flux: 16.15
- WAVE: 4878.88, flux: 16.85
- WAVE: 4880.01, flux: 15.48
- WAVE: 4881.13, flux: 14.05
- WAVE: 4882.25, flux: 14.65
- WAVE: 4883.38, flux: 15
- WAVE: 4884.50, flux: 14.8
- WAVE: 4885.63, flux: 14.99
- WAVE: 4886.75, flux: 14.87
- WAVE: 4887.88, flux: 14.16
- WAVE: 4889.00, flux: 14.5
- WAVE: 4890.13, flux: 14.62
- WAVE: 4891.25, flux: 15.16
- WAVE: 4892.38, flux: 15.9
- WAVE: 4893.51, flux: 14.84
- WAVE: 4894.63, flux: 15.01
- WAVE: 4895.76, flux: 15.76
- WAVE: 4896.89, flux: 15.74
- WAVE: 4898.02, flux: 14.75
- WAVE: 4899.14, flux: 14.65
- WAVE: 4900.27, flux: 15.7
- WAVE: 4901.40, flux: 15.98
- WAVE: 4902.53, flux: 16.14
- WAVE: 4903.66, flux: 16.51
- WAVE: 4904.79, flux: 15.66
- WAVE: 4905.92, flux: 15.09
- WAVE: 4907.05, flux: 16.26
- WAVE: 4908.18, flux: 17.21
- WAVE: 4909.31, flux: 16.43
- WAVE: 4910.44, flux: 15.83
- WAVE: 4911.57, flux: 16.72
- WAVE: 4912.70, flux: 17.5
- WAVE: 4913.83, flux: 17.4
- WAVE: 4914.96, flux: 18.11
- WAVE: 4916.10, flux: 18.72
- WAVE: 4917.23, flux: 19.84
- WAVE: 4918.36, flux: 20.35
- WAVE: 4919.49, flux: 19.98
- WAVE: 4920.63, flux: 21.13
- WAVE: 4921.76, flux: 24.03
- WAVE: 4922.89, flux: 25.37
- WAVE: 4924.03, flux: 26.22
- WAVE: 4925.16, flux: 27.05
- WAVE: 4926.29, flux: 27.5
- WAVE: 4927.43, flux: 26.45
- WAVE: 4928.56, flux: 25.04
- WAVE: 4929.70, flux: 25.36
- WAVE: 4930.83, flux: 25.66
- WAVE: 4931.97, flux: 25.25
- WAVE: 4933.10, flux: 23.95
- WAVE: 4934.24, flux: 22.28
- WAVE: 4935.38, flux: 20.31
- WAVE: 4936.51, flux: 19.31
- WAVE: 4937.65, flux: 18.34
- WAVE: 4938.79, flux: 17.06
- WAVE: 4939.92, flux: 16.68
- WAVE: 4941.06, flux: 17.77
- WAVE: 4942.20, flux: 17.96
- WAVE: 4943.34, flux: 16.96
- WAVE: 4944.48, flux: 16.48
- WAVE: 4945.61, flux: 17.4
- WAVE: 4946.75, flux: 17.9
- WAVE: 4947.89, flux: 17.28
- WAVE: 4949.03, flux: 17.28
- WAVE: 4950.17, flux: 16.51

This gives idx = 6.4 angstroms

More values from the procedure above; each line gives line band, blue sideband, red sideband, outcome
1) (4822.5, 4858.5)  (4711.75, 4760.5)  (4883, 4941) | 7.0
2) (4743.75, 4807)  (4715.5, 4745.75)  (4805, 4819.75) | 7.0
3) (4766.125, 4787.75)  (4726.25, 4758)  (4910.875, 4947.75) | 4.7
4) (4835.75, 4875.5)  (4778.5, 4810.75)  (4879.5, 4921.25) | 3.0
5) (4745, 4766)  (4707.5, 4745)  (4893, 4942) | 1.9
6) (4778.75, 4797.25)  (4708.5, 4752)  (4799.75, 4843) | 2.2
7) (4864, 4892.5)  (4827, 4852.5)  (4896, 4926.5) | 2.8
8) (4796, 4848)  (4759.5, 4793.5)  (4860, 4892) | -2.1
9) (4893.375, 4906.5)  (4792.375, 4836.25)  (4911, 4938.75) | 3.0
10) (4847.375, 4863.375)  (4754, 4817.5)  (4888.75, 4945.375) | 2.1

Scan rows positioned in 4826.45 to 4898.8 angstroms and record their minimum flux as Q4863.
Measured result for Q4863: 11.65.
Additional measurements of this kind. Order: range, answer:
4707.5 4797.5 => 11.45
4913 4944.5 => 16.48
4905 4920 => 15.09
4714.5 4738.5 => 12.53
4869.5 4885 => 13.88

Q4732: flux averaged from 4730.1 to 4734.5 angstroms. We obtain 13.8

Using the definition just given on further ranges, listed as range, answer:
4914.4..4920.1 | 19.4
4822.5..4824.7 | 12.5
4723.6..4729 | 13.3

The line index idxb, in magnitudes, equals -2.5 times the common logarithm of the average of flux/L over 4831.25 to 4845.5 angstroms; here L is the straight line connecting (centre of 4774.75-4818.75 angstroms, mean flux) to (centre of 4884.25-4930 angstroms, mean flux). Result 0.148 mag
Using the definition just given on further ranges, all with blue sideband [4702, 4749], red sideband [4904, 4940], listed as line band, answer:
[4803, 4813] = 0.11 mag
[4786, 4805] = 0.24 mag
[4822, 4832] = 0.28 mag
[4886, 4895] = 0.30 mag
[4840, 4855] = 0.31 mag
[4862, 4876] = 0.32 mag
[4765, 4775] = 0.26 mag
